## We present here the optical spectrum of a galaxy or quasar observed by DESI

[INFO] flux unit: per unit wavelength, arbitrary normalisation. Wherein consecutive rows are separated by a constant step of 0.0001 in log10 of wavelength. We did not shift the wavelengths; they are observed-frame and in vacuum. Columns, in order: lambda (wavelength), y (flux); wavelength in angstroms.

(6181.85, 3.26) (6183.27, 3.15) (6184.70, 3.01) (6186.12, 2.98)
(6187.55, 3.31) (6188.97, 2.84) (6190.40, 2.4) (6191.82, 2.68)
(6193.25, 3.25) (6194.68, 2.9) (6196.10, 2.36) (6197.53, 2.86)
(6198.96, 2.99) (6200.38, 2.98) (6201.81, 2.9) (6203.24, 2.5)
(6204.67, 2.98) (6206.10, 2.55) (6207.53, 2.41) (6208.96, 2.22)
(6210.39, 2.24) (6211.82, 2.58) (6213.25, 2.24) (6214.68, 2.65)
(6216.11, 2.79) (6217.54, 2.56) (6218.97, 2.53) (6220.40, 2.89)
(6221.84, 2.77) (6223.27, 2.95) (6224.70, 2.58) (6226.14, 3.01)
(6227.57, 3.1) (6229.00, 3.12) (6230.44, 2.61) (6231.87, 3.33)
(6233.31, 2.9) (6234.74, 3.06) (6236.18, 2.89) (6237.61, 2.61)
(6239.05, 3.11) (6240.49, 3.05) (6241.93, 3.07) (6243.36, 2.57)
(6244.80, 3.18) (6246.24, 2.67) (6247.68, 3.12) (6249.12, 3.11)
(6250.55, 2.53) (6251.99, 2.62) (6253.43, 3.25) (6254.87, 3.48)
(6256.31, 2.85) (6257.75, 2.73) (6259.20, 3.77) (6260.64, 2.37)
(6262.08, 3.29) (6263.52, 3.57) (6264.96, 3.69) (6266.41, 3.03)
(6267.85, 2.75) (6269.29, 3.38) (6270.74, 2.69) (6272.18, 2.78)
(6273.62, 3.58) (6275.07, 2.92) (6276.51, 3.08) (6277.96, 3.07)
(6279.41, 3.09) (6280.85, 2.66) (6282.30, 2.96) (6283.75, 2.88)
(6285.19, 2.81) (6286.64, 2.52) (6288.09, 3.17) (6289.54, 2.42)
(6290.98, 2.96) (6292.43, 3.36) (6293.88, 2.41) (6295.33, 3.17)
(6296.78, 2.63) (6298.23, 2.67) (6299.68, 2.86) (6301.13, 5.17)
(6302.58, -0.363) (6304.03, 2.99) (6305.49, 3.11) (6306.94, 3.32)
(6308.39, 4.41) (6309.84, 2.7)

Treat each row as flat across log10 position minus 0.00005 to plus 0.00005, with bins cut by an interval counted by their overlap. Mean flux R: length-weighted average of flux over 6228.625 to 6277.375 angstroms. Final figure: 3.02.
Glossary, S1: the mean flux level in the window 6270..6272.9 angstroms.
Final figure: 2.74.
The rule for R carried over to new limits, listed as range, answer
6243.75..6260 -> 3.01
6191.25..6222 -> 2.67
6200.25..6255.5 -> 2.81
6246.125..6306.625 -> 2.95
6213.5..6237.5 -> 2.84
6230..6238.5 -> 2.91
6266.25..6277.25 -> 3.03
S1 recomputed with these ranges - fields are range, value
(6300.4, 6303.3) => 2.41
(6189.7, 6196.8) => 2.72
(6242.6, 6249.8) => 2.93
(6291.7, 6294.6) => 2.88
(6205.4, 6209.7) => 2.39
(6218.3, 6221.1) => 2.71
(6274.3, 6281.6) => 2.96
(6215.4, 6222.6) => 2.71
